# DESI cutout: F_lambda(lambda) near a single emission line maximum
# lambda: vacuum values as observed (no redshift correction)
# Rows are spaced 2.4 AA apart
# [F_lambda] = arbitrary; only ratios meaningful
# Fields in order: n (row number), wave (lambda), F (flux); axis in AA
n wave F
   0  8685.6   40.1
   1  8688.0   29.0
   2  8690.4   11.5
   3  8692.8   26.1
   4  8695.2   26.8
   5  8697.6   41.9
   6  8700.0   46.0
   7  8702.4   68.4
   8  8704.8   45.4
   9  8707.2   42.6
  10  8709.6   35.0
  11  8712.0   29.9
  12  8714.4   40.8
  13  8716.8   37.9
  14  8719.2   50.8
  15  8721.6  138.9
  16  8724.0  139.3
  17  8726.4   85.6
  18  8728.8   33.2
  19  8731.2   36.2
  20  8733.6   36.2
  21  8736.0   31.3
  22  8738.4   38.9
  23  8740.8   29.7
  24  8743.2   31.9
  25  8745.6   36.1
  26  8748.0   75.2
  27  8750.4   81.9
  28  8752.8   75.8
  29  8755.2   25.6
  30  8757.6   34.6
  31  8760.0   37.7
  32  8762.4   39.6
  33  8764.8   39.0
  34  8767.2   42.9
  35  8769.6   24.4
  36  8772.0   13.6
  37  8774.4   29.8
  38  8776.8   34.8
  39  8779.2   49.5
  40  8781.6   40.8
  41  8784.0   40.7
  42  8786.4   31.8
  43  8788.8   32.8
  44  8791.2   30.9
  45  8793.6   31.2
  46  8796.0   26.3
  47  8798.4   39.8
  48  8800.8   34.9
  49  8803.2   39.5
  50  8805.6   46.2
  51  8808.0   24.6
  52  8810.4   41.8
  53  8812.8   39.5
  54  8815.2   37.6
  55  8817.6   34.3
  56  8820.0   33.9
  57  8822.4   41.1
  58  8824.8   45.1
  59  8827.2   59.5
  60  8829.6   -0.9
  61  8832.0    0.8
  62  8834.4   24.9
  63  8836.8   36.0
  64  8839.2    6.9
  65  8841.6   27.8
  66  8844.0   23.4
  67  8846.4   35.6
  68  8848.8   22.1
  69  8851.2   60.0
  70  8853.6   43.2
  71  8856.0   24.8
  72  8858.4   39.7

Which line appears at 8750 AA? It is [N II]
